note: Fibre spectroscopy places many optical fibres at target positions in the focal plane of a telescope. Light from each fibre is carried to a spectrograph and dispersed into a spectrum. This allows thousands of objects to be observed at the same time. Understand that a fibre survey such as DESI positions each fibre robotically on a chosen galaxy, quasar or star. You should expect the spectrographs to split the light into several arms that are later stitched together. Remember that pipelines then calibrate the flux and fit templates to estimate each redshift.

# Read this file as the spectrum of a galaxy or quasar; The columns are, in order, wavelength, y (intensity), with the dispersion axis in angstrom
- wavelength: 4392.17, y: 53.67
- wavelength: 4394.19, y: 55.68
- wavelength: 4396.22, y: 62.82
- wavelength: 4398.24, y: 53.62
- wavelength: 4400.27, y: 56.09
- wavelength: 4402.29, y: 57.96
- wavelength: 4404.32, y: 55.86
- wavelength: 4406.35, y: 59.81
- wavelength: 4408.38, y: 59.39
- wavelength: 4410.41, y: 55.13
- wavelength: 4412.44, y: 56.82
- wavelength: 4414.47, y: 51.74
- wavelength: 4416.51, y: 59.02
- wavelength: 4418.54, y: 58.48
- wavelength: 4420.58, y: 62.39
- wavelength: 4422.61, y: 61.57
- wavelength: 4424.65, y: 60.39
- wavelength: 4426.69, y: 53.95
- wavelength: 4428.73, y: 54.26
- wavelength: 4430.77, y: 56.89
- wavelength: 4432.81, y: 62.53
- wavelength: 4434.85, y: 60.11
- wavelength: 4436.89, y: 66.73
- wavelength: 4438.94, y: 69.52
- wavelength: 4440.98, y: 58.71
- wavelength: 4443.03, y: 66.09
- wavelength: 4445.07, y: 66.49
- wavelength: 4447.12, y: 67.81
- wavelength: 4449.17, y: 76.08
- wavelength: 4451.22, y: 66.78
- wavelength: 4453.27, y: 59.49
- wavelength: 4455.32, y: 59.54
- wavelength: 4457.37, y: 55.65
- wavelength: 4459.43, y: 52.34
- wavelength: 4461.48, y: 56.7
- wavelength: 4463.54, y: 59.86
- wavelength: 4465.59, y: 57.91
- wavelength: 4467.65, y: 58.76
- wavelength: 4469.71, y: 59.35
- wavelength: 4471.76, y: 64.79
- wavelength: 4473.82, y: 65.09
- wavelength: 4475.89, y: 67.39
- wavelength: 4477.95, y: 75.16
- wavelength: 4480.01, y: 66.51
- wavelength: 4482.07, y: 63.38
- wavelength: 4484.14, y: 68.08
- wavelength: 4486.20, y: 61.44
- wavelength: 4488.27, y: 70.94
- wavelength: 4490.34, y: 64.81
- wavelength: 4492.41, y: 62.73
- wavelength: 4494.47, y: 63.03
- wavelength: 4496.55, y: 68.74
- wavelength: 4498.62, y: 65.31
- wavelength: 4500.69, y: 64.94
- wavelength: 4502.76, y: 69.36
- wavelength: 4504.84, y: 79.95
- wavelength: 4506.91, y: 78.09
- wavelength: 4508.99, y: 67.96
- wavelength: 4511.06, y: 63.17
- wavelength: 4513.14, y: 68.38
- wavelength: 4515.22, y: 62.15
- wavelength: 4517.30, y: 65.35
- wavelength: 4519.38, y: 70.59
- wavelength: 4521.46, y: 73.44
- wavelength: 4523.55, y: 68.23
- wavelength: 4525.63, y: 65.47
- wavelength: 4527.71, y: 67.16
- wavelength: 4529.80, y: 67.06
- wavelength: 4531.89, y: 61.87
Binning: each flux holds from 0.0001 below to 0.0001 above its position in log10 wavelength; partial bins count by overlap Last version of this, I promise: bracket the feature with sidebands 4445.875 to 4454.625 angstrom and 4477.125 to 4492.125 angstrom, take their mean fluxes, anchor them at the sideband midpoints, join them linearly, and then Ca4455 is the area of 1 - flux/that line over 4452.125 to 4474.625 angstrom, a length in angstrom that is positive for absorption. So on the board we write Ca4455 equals 2.7 angstrom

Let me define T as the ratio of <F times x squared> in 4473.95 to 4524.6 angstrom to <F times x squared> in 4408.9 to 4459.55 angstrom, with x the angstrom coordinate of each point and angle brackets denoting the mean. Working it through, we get 1.15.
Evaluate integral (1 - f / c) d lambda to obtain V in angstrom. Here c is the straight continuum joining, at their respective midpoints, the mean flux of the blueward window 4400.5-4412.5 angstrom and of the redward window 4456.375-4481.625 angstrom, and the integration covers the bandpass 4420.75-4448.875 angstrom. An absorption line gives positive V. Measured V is -1.4 angstrom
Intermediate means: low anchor 57.5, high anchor 61.7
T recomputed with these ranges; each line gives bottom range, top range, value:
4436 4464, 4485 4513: 1.10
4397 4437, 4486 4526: 1.22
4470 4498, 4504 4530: 1.06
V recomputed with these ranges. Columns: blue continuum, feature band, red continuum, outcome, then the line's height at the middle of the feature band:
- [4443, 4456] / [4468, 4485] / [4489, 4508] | 0.4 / 67.5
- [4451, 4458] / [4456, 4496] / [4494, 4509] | 1.0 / 64.5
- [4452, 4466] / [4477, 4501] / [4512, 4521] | -1.5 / 62.5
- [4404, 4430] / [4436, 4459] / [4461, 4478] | -1.6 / 60.3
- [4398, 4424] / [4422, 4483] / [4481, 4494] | -0.6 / 61.7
